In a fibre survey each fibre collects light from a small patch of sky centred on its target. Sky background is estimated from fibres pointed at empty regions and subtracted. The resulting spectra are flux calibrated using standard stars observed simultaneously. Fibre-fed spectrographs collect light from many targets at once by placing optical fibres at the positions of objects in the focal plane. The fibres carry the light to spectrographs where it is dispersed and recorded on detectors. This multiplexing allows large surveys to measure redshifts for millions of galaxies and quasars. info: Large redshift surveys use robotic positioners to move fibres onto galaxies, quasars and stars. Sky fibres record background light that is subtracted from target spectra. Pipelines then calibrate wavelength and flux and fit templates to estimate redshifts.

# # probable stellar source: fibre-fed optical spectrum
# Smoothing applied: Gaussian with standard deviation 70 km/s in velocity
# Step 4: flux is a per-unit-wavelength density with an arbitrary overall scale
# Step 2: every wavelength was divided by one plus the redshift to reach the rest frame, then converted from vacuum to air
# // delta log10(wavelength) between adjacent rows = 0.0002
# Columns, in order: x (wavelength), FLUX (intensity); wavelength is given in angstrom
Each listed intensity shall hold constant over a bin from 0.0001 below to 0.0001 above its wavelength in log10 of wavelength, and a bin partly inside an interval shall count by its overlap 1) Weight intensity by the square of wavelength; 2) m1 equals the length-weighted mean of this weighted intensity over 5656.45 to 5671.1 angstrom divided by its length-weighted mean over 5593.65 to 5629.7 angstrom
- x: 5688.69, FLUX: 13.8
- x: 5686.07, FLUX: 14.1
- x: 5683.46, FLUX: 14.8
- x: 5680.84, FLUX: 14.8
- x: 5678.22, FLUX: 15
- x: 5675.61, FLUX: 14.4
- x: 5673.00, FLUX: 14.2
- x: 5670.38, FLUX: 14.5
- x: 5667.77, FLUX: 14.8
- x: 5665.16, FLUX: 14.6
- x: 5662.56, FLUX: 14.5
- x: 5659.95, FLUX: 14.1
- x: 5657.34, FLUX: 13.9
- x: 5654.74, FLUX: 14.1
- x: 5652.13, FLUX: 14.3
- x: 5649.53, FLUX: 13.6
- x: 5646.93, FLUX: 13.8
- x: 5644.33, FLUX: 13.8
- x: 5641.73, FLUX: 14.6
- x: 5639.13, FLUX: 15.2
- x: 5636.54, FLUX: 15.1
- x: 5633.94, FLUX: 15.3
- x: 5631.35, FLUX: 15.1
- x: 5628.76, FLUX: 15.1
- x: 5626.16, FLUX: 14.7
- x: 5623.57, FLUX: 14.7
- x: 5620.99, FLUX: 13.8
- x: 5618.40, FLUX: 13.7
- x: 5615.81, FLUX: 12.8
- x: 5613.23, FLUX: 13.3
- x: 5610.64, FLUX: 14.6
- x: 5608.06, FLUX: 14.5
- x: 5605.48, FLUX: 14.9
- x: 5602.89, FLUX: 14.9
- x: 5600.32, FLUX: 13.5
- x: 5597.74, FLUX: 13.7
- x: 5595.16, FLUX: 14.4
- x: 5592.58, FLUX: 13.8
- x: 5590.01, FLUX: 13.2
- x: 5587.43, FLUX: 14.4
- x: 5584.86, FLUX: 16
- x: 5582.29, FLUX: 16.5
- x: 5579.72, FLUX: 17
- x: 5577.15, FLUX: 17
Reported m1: 1.04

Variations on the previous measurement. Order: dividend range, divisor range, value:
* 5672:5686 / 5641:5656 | 1.05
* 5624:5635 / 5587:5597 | 1.10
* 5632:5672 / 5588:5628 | 1.04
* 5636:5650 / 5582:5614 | 1.01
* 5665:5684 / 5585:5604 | 1.07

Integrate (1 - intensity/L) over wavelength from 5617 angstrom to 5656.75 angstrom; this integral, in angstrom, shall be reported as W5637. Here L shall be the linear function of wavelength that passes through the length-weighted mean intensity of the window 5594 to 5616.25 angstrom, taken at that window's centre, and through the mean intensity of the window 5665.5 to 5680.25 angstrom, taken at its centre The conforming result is -0.3 angstrom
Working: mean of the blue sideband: 14.1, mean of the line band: 14.4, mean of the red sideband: 14.6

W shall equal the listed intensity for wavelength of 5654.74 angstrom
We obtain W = 14.1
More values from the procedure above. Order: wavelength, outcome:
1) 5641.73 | 14.6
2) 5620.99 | 13.8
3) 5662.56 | 14.5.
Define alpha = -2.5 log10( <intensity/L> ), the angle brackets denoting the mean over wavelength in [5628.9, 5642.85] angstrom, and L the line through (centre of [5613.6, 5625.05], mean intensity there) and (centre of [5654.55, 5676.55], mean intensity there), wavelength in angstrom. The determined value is -0.08 mag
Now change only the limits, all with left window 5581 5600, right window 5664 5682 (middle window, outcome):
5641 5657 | 0.04 mag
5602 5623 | 0.04 mag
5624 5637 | -0.03 mag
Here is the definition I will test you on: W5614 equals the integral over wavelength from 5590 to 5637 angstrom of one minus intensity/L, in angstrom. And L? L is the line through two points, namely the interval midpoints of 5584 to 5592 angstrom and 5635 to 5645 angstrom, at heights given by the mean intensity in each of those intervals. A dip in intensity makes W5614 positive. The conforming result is 0.9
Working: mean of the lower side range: 14.4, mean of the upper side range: 14.7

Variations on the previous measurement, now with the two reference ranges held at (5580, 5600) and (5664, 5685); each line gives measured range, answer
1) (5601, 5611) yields -0.02 angstrom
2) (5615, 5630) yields 0.47 angstrom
